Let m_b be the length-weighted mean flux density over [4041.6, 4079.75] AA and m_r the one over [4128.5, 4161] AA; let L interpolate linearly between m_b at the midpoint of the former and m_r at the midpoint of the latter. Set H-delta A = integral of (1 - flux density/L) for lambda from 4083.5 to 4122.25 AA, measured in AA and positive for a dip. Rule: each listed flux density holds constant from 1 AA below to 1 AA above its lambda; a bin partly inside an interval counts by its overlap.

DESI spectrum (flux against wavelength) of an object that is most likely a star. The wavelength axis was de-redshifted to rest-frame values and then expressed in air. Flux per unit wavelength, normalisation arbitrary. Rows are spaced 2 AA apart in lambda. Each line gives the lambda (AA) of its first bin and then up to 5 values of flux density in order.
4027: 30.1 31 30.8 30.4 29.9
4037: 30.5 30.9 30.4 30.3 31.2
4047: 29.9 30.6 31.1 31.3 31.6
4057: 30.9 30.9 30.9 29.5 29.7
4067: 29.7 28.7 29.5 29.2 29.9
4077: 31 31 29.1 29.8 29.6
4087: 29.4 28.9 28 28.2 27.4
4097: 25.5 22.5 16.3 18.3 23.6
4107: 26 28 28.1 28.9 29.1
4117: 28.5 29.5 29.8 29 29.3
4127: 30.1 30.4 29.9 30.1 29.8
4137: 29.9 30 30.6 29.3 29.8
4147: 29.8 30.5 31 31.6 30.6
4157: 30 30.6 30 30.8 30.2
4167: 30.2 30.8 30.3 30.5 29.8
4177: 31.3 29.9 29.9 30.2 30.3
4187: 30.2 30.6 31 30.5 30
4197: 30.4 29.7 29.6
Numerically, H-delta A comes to 4.6 AA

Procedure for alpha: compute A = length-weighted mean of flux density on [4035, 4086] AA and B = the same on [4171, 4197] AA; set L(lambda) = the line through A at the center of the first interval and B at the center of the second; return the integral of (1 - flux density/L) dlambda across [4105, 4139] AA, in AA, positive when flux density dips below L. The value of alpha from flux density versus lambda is 1.46 AA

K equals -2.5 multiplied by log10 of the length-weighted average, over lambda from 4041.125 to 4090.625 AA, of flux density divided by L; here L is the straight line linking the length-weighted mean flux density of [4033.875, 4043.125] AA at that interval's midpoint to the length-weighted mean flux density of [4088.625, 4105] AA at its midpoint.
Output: -0.10 mag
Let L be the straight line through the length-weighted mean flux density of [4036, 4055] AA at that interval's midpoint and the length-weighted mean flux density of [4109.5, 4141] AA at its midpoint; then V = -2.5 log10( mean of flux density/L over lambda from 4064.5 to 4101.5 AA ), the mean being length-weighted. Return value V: 0.07 mag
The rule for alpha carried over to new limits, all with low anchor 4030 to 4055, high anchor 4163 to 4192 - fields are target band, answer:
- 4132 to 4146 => 0.24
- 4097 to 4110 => 3.34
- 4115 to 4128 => 0.49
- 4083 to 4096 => 0.80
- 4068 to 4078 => 0.30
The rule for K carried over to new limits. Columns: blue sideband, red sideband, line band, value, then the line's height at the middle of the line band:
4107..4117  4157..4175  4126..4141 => -0.04 mag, 29.1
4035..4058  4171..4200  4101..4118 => 0.19 mag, 30.6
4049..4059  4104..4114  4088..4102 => 0.11 mag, 28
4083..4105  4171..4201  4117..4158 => -0.08 mag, 27.8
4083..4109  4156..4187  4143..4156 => -0.06 mag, 28.9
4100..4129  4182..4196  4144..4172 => -0.06 mag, 28.9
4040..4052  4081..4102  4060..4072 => -0.03 mag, 28.9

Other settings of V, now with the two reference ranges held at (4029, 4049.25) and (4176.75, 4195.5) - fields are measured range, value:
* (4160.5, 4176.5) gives 0.00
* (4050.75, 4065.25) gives -0.01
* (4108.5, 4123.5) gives 0.06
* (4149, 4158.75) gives -0.01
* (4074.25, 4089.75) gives 0.02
